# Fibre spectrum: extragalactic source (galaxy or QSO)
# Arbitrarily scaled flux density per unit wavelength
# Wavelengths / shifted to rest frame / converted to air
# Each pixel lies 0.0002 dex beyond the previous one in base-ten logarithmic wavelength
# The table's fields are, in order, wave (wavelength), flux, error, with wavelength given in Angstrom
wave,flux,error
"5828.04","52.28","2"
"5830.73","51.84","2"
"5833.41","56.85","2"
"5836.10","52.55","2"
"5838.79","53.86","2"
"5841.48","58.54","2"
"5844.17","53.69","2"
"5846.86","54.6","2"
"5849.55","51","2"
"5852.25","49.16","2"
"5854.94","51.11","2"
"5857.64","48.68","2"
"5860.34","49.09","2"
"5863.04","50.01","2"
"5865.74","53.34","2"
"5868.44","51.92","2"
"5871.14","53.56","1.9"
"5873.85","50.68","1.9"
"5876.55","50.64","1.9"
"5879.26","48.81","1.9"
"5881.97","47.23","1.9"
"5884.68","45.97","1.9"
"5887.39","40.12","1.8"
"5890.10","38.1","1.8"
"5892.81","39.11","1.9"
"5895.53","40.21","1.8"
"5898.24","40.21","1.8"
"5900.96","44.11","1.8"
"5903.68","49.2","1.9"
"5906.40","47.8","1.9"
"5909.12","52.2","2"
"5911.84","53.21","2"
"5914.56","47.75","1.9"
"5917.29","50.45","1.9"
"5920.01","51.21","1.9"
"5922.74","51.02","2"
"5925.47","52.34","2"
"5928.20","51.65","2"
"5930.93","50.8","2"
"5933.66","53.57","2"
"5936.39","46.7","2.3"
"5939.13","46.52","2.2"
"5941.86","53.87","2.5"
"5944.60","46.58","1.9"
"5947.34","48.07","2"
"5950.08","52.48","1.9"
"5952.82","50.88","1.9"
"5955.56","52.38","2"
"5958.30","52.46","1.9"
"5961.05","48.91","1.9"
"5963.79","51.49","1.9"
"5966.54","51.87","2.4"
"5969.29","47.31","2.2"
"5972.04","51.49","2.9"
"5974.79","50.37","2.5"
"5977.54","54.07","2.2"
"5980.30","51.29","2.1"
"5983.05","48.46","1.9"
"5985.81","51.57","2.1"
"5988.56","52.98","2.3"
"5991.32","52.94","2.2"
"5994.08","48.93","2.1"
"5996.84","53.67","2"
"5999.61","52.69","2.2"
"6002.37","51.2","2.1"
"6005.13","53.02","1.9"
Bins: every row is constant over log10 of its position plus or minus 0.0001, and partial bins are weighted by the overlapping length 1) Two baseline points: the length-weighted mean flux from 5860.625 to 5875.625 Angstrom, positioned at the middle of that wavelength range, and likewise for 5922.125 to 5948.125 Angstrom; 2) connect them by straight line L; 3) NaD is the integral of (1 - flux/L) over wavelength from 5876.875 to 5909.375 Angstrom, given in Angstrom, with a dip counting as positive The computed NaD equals 4.3 Angstrom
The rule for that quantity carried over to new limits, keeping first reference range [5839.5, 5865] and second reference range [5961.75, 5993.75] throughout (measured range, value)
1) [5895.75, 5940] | 2.0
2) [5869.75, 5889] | 1.4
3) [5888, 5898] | 2.4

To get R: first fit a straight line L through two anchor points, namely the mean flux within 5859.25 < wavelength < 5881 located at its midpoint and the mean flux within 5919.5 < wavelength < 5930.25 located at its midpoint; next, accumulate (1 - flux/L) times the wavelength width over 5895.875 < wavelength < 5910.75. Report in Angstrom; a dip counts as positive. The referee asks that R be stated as 1.4 Angstrom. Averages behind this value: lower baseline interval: 51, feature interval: 46.4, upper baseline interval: 51.5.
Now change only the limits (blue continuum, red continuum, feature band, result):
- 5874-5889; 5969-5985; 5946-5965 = -0.42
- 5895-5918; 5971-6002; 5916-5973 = -1.34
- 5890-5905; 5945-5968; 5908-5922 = -1.96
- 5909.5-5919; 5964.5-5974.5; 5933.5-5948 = 0.46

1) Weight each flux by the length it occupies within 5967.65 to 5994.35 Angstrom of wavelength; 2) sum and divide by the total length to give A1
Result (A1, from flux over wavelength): 51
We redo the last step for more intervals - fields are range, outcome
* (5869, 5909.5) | 45.8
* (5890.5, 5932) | 47.8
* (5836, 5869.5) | 52.1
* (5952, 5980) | 51.1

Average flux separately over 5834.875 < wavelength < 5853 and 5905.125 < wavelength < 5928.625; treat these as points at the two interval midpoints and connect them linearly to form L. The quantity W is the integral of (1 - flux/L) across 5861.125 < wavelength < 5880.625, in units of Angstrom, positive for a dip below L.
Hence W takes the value 0.48 Angstrom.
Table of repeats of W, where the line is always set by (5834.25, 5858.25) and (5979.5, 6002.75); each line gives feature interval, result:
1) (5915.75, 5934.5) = 0.2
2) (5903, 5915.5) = 0.5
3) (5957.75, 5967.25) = 0.1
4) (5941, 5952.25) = 0.4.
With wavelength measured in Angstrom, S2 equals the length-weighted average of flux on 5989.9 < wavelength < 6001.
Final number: 52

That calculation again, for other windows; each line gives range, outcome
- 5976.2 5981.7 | 52.6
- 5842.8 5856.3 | 51.9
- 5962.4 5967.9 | 51.7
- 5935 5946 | 48.4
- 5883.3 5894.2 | 40.8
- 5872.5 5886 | 48.7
